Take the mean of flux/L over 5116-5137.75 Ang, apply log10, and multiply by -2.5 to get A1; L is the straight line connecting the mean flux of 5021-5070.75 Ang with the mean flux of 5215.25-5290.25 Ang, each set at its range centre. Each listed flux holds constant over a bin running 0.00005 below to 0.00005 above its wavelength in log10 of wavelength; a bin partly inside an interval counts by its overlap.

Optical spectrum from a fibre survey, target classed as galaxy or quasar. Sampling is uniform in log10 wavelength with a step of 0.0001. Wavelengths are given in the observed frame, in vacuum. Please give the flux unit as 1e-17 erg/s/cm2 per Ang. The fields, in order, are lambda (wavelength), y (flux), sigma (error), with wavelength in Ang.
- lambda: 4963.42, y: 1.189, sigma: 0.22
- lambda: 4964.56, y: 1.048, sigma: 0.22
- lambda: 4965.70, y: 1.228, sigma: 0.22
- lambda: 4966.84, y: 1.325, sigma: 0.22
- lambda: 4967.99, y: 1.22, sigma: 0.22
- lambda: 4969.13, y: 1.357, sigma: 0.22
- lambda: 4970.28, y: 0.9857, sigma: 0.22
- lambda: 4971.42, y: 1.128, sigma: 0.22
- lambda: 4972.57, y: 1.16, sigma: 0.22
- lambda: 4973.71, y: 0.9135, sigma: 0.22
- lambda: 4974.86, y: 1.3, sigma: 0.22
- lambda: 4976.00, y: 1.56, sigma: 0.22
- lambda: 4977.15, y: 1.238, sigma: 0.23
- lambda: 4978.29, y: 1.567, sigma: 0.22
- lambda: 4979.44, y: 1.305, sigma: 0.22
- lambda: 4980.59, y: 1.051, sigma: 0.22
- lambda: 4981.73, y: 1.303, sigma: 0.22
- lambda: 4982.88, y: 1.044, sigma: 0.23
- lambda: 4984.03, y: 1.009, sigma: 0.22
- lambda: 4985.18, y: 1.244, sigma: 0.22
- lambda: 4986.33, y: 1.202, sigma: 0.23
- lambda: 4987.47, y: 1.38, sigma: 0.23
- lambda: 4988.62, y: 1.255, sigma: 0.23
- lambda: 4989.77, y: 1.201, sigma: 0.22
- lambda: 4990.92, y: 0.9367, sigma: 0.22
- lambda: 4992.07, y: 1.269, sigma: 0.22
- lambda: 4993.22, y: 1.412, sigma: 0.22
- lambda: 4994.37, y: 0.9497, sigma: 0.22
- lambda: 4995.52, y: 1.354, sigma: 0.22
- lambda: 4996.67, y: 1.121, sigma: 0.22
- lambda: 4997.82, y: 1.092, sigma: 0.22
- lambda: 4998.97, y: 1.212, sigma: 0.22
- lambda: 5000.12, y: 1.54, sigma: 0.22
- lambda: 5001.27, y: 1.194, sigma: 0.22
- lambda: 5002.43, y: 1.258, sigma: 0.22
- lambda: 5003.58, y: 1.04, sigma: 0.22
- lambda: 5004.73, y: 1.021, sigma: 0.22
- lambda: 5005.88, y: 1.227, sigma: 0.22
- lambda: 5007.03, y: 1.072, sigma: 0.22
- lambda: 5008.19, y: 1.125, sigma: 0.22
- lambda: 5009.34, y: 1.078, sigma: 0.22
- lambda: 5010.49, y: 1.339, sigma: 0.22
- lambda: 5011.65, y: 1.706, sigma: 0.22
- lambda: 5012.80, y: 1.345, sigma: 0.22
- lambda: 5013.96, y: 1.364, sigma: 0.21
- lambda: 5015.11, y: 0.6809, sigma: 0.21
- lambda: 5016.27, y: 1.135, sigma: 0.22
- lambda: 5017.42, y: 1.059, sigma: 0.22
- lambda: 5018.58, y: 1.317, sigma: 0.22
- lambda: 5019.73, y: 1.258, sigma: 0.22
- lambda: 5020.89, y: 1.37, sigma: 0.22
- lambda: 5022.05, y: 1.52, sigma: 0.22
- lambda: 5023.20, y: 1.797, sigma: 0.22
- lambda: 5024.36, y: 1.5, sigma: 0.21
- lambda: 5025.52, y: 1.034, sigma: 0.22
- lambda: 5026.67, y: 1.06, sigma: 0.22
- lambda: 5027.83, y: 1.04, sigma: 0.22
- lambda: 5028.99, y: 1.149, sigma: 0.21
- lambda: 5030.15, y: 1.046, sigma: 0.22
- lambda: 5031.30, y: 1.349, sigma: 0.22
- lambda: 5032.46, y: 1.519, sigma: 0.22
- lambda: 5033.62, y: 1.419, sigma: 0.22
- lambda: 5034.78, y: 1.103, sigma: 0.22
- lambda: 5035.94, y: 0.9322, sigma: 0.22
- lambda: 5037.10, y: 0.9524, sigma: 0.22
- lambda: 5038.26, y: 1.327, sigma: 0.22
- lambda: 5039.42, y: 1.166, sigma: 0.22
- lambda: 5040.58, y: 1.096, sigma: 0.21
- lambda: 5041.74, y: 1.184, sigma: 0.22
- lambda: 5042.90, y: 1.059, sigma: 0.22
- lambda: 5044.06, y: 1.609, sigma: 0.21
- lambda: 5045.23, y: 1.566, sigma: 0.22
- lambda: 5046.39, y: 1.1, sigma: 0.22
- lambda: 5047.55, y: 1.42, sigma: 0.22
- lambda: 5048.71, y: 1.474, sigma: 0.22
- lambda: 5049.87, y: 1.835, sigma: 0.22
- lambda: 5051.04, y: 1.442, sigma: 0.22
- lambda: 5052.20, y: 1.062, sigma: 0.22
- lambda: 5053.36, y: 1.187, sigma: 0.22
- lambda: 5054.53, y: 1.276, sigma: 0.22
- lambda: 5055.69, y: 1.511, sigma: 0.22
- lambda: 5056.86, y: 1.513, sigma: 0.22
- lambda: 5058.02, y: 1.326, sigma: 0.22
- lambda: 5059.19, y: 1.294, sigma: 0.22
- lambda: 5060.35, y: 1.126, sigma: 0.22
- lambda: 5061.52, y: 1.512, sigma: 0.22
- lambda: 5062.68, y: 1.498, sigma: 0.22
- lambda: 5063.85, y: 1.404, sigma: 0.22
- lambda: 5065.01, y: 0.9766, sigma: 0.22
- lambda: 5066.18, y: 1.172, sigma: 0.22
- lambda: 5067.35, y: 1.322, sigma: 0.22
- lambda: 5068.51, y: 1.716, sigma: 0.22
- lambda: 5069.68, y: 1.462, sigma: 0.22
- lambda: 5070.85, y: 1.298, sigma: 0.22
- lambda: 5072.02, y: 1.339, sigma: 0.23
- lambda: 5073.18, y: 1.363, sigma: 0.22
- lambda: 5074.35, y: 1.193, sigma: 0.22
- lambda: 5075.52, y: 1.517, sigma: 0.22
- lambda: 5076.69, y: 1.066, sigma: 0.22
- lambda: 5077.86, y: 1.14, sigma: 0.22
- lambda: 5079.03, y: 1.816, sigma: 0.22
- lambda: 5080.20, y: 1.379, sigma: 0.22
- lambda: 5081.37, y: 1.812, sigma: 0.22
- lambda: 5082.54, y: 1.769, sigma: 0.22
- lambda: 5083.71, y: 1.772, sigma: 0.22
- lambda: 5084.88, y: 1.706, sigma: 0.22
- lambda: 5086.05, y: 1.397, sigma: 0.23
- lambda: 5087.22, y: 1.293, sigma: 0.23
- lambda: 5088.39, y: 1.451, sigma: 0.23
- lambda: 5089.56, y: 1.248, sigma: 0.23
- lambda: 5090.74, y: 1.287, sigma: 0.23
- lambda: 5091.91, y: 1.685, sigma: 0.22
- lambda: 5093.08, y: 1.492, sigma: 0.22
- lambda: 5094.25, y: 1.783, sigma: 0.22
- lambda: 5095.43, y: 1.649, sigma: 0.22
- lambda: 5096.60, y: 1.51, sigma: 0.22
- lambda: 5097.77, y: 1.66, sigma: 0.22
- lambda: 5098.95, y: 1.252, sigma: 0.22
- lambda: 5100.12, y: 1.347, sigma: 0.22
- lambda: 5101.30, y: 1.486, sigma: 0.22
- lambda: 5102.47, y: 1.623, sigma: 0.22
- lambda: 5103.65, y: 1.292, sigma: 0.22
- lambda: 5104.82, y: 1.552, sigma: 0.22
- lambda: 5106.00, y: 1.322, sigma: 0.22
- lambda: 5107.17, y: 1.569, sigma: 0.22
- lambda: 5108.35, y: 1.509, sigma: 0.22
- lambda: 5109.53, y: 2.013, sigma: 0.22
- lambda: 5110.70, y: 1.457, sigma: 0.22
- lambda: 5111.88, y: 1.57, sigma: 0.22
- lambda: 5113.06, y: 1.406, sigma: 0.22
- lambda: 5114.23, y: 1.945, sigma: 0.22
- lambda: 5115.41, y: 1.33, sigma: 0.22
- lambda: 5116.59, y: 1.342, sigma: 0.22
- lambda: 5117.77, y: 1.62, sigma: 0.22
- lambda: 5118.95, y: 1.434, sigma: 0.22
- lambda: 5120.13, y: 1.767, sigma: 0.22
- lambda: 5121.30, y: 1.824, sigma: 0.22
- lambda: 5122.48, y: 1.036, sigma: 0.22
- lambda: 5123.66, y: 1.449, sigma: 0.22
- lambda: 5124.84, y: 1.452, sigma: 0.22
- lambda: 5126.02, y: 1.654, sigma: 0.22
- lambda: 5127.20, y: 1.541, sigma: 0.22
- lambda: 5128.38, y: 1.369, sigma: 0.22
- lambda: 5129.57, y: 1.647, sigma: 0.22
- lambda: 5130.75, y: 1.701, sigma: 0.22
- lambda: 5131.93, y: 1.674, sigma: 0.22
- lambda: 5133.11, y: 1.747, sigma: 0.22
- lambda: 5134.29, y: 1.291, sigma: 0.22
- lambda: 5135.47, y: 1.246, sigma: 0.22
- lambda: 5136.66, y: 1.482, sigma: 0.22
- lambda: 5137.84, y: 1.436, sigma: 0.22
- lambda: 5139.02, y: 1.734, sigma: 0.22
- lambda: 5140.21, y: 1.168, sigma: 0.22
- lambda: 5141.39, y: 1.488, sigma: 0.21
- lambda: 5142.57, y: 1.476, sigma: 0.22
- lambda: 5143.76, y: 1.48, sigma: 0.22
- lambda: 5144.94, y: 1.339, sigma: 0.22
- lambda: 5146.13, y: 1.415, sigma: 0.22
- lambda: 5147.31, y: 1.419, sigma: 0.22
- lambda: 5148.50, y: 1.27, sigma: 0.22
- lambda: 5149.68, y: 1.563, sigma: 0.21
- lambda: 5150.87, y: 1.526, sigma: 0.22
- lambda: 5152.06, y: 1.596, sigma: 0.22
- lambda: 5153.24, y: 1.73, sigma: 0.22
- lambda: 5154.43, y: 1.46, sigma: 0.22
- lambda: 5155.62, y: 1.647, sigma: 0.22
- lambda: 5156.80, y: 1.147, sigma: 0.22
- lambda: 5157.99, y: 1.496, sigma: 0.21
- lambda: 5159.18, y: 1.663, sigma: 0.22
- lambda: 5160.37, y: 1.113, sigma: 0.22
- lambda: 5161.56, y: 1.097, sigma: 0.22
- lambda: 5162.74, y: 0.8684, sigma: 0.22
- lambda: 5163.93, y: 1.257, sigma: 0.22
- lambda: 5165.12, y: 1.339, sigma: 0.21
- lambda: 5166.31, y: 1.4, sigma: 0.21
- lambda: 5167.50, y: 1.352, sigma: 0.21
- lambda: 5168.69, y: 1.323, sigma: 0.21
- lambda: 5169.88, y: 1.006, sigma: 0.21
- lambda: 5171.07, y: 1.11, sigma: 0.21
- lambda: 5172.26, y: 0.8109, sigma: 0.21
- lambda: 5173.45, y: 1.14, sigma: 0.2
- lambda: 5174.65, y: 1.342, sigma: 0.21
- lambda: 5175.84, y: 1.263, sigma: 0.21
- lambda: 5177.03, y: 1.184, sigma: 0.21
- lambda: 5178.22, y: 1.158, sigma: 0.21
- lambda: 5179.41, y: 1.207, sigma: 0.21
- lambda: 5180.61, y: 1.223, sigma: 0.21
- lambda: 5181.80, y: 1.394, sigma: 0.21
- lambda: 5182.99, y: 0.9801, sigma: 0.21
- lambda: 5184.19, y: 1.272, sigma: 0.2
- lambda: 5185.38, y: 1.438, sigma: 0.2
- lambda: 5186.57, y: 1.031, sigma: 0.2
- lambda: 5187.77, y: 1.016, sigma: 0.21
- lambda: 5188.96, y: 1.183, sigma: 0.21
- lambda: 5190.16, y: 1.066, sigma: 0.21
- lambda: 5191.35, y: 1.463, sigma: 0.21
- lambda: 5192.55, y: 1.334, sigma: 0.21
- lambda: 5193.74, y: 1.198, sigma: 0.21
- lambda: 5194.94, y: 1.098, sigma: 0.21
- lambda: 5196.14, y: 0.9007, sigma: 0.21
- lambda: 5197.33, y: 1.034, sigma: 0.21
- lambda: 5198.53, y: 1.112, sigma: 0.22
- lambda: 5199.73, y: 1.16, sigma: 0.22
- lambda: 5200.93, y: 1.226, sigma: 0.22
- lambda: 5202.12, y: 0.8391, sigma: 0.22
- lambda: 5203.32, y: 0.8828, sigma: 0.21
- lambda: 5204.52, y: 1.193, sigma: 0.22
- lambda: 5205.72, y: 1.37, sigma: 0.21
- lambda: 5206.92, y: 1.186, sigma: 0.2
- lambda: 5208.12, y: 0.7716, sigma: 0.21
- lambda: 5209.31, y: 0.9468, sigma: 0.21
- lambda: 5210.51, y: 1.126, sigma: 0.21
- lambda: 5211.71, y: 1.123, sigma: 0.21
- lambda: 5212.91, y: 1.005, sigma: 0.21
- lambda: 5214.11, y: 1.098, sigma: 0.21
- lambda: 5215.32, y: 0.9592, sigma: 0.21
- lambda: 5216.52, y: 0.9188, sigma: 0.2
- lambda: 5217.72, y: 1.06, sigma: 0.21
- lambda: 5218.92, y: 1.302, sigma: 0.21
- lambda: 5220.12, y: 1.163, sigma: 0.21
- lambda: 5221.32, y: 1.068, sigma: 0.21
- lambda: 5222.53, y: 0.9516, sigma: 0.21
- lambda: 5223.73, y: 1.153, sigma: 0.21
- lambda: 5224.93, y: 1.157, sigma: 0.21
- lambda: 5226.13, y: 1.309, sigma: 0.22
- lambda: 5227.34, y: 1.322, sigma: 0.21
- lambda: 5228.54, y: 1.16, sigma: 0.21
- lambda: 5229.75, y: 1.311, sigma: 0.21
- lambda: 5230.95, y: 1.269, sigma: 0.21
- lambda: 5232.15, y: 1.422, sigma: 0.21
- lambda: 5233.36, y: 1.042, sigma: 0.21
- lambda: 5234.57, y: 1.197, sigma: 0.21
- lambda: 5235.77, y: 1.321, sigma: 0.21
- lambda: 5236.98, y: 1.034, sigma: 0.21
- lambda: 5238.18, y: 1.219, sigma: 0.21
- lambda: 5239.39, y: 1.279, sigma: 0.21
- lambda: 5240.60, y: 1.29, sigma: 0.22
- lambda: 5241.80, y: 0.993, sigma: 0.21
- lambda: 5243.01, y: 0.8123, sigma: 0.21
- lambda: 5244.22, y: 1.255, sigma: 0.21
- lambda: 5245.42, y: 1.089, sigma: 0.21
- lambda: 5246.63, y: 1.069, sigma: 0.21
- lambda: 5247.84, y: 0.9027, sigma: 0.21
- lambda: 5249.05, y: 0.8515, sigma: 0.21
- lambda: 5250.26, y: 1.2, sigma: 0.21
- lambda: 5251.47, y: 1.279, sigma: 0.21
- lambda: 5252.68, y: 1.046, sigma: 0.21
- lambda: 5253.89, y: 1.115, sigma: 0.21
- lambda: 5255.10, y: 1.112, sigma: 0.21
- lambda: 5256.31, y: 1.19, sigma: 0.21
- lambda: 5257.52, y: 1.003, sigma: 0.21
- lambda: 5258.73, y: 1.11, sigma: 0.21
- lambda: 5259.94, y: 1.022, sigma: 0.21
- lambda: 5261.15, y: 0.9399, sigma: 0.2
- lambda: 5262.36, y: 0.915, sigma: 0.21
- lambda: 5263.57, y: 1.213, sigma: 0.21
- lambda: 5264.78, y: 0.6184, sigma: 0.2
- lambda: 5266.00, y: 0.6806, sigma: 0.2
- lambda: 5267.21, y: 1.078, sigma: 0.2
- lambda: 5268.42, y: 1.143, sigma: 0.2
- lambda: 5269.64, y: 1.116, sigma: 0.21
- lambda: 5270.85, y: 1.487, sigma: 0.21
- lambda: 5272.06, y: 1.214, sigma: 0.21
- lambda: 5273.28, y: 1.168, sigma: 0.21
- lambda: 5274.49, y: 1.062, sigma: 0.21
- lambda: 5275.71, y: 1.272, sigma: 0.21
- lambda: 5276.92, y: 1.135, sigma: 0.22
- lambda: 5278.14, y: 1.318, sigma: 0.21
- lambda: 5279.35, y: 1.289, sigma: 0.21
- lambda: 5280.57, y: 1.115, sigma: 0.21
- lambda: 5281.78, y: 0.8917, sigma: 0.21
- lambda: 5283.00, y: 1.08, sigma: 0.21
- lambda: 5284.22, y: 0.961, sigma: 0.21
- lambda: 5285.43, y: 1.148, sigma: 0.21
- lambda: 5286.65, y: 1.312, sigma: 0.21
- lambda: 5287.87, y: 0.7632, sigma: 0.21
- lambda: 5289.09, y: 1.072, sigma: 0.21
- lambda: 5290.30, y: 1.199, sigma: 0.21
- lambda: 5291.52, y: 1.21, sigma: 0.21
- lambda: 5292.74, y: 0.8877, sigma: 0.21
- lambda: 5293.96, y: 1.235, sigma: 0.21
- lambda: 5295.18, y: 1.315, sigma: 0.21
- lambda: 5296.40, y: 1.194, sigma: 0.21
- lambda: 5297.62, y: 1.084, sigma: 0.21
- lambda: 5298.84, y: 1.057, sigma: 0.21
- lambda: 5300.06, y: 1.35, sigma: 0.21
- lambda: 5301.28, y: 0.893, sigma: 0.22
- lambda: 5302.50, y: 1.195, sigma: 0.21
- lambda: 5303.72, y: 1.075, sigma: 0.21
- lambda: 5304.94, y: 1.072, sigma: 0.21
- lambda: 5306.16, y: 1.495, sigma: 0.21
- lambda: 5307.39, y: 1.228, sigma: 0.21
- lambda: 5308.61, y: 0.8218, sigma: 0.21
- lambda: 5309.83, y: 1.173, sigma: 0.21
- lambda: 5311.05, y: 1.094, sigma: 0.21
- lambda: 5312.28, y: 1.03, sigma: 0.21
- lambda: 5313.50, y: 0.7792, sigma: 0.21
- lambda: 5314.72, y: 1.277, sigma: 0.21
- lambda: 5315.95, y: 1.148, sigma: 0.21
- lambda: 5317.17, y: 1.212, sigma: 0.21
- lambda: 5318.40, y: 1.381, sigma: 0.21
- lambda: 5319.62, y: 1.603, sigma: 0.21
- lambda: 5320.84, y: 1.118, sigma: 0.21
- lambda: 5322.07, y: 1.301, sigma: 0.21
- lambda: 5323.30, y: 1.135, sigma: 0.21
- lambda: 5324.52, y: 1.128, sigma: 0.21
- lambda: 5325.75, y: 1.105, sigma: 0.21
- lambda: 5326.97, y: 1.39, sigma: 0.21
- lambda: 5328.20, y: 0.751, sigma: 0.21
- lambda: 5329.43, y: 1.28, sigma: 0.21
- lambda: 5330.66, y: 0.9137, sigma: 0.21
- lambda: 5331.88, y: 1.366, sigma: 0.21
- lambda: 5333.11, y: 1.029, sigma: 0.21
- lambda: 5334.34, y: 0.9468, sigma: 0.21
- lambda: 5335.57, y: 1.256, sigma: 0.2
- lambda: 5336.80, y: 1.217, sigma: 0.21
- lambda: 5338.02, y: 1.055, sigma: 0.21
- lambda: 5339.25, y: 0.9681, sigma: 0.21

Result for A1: -0.22 mag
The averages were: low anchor 1.31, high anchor 1.11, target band 1.51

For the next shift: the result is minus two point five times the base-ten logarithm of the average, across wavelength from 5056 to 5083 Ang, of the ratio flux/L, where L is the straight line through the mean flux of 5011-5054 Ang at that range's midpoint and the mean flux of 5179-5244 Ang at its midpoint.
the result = -0.119 mag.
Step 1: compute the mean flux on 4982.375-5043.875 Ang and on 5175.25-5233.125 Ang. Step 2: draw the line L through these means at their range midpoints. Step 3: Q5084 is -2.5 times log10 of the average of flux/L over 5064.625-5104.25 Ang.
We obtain -0.22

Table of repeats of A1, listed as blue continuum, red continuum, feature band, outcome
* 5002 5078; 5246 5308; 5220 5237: -0.05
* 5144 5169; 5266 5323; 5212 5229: 0.14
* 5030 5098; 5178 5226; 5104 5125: -0.19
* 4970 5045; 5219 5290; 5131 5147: -0.25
